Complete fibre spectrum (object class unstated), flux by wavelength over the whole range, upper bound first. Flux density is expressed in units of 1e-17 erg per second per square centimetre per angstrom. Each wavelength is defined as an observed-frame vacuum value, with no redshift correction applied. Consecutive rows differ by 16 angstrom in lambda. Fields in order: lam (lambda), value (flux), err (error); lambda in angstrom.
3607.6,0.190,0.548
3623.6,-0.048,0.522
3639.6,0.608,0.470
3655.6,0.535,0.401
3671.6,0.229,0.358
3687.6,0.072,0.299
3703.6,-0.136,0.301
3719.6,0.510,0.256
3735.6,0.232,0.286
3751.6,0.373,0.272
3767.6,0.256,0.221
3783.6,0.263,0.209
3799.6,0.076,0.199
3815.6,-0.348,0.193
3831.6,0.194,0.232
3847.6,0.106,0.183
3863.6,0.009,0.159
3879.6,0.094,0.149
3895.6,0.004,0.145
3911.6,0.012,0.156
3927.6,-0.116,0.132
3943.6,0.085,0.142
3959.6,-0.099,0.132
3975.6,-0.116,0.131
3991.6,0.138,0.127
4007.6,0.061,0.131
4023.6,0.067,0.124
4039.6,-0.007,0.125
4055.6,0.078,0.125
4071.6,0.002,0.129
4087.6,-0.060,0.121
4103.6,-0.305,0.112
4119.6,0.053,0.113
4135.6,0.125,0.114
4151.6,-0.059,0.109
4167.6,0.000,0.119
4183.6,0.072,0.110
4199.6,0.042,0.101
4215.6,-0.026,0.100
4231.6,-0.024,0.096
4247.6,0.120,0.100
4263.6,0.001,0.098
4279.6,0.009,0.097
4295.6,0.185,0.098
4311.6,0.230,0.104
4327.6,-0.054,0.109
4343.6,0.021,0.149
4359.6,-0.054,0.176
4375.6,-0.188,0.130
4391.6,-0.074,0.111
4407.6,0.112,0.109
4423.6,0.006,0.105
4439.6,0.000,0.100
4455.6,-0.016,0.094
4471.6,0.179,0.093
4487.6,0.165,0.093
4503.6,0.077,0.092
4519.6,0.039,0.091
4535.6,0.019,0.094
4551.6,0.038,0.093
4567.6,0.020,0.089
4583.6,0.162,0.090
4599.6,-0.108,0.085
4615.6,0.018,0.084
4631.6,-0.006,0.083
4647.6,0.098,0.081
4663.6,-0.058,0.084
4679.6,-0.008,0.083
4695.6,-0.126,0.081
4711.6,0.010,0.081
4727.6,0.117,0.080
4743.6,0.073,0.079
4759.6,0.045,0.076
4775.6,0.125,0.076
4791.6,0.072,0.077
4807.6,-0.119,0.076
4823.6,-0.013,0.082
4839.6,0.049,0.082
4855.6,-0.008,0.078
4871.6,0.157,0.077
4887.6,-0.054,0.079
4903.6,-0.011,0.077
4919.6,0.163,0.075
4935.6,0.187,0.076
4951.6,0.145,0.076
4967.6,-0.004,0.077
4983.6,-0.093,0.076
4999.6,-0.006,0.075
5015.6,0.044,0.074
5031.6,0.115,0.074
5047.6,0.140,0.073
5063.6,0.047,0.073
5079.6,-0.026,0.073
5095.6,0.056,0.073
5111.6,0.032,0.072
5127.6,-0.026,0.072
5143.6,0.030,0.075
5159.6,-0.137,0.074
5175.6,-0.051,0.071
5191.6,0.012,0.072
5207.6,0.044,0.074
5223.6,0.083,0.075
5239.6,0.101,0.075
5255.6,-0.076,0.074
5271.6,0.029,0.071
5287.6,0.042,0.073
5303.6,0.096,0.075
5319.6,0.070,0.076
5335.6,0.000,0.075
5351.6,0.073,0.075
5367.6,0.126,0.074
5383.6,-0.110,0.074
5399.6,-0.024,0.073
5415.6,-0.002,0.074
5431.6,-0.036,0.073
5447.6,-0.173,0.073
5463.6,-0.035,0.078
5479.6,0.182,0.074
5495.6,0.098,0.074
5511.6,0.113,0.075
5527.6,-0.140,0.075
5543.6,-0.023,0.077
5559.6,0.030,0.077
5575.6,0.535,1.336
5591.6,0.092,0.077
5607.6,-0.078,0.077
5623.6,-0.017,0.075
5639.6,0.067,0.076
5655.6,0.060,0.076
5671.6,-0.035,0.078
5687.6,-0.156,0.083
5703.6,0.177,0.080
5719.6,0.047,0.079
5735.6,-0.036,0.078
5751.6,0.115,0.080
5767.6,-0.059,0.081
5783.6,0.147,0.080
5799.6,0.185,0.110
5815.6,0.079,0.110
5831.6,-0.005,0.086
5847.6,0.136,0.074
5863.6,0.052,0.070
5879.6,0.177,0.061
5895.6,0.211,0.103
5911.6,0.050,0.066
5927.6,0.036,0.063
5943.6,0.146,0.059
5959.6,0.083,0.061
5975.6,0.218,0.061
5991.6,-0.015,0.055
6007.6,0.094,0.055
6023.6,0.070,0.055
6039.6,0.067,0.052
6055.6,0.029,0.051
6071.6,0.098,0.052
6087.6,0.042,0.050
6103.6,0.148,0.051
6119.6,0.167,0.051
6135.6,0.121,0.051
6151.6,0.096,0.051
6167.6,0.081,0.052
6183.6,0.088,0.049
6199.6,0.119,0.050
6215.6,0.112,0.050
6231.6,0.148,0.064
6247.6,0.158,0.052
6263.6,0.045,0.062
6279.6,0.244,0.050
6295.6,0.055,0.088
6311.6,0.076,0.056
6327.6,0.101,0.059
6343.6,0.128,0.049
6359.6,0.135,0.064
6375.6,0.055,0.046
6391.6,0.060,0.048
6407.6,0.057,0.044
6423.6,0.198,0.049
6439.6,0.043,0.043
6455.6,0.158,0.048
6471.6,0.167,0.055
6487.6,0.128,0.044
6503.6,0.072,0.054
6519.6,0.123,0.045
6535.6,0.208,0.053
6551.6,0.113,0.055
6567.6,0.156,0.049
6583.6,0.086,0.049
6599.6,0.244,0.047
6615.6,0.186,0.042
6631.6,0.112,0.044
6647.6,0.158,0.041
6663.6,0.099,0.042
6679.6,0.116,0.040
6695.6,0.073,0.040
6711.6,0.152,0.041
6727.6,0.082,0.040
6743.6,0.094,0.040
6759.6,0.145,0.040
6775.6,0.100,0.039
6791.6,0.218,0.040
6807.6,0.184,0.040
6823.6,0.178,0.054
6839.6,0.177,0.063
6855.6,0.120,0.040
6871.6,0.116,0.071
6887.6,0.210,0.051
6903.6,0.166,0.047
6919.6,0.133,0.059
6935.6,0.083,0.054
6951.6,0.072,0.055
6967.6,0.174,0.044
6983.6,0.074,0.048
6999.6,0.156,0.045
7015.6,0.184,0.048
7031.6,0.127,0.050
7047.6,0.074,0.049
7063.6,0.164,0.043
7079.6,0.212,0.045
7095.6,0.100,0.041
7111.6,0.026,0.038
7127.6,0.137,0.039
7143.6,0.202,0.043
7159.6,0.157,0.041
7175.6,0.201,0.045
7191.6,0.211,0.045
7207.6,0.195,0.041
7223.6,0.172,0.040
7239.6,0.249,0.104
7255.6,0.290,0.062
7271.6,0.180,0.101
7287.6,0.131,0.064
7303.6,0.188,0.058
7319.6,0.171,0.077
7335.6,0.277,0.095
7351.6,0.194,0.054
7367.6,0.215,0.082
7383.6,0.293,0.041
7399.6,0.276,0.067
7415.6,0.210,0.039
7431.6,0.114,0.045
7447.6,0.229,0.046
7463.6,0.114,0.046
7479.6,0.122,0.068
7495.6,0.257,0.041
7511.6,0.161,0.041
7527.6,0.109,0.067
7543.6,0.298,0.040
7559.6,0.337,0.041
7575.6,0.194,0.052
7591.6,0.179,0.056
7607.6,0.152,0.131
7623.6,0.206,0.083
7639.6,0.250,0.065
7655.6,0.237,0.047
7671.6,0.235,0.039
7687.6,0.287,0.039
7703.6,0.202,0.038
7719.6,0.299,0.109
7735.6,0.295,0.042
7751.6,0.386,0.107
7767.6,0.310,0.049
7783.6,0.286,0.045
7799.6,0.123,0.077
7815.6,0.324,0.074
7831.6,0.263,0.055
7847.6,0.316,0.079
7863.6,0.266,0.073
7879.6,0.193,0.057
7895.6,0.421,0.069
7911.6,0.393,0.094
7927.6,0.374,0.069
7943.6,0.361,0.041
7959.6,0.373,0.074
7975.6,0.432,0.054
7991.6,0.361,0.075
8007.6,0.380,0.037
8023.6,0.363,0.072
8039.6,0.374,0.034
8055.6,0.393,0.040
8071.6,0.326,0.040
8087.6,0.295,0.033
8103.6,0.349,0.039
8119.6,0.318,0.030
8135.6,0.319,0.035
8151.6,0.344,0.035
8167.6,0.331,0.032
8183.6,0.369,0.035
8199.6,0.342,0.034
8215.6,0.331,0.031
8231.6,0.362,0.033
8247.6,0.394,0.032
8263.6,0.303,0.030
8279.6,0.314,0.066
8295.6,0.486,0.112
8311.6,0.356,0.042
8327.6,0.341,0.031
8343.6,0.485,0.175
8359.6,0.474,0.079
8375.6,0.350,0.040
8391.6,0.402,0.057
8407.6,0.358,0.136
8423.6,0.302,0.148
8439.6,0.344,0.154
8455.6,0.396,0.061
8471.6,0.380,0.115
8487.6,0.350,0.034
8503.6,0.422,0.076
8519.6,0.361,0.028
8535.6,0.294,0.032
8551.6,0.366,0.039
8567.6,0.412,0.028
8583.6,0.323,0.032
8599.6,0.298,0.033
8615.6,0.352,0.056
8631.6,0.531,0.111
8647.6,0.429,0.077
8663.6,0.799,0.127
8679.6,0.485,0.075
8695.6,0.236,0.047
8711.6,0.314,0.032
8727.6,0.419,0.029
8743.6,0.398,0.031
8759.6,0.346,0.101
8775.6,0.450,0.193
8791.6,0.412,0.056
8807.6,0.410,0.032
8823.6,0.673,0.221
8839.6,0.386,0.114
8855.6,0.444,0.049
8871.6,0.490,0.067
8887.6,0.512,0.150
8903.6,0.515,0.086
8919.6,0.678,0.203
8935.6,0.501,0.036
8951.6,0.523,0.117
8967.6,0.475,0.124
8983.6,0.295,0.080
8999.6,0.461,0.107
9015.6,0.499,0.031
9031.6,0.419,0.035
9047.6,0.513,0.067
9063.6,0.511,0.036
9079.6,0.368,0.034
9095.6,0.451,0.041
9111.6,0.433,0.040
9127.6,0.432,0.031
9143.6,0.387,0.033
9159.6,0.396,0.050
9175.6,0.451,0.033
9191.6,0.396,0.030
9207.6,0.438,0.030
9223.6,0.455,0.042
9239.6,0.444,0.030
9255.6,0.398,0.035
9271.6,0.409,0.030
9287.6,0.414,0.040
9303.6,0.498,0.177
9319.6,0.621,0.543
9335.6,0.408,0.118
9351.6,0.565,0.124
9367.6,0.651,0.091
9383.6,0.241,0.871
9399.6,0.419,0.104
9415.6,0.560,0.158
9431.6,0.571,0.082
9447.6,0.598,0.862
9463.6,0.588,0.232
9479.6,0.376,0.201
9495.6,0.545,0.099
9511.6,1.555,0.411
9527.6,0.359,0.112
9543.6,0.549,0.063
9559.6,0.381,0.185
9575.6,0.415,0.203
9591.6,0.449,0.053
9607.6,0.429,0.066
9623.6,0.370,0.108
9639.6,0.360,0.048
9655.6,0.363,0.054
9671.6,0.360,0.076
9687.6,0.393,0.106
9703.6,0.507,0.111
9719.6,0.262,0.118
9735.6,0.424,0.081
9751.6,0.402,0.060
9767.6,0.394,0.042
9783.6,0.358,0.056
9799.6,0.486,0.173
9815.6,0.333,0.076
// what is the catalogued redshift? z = 0.98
